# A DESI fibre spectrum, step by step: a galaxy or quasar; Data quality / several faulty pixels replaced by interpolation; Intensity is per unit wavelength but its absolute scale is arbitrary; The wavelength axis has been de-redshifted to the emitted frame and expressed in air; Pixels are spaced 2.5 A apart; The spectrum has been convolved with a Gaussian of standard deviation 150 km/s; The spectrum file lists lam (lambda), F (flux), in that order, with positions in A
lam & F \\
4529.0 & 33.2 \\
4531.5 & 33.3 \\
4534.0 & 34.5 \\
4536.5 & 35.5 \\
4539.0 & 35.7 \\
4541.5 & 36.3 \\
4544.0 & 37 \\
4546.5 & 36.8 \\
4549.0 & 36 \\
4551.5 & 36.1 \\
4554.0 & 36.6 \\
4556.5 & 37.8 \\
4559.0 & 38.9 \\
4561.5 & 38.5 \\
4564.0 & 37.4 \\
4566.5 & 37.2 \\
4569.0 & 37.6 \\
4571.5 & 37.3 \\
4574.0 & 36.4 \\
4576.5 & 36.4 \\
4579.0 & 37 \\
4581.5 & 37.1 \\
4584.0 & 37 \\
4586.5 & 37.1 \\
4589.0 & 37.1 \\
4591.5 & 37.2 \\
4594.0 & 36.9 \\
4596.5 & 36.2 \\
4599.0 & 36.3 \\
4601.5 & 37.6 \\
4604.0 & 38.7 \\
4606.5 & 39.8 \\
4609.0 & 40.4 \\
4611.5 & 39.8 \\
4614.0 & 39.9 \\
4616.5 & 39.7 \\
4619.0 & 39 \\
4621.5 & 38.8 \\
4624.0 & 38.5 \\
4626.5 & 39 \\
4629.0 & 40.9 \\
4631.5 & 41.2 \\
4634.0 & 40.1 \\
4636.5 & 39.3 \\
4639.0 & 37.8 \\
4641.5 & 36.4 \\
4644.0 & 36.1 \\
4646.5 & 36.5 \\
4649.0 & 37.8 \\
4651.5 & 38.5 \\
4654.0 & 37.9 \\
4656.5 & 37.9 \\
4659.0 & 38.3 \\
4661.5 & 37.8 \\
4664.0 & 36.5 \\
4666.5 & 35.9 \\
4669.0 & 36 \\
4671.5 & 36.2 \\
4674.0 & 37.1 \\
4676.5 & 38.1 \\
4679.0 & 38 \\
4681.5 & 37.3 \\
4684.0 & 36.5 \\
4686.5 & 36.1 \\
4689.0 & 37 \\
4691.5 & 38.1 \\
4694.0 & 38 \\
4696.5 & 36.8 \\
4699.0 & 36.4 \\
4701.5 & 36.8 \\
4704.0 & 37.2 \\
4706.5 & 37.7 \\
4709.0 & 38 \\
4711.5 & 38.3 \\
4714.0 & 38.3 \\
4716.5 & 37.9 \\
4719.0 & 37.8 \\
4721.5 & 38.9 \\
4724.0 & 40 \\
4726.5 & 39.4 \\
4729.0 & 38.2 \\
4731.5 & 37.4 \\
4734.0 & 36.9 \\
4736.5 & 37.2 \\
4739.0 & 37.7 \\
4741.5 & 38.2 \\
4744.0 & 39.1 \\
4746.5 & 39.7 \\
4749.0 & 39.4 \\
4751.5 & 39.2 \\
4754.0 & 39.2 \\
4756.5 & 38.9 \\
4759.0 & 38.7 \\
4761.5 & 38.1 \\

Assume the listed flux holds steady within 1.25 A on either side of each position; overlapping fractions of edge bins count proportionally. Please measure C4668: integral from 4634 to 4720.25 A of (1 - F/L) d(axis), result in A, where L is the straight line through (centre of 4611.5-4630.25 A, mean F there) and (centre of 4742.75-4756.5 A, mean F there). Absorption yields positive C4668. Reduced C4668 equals 4.3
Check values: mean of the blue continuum 39.4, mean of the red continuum 39.3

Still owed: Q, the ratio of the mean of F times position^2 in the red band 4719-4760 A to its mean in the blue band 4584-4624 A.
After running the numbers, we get 1.07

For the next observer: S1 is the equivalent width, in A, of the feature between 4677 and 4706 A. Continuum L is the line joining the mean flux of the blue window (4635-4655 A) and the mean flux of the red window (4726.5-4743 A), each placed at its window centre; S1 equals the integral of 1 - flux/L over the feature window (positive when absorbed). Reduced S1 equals 0.4 A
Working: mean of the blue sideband 37.6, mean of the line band 37.1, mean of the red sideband 37.8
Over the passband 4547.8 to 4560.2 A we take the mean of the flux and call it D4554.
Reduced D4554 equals 37.1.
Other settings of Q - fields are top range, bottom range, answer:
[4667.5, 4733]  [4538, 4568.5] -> 1.08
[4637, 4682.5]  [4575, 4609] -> 1.03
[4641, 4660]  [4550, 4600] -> 1.04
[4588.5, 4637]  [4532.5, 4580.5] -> 1.08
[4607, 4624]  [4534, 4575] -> 1.10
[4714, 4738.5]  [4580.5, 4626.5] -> 1.05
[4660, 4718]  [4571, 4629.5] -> 1.02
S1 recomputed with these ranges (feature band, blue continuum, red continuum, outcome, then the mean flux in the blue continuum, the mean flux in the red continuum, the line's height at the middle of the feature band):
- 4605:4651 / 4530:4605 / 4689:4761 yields -2.0 A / 36.8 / 38.2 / 37.3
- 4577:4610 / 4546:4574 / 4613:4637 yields 0.8 A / 37.3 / 39.6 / 38.5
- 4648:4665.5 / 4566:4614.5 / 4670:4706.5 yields -0.2 A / 37.6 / 37.1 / 37.3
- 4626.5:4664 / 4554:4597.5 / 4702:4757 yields -0.5 A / 37.2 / 38.4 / 37.7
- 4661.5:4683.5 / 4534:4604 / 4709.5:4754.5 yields 0.6 A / 36.9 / 38.5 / 37.9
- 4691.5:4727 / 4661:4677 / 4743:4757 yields 0.0 A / 36.7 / 39.3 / 38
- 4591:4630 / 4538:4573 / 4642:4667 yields -1.5 A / 37.1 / 37.3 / 37.2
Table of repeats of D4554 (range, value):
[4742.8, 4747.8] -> 39.4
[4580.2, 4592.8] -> 37.1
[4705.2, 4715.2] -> 38.1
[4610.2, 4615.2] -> 39.9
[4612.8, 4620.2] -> 39.5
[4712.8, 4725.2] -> 38.6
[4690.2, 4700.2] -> 37.3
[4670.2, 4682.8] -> 37.3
